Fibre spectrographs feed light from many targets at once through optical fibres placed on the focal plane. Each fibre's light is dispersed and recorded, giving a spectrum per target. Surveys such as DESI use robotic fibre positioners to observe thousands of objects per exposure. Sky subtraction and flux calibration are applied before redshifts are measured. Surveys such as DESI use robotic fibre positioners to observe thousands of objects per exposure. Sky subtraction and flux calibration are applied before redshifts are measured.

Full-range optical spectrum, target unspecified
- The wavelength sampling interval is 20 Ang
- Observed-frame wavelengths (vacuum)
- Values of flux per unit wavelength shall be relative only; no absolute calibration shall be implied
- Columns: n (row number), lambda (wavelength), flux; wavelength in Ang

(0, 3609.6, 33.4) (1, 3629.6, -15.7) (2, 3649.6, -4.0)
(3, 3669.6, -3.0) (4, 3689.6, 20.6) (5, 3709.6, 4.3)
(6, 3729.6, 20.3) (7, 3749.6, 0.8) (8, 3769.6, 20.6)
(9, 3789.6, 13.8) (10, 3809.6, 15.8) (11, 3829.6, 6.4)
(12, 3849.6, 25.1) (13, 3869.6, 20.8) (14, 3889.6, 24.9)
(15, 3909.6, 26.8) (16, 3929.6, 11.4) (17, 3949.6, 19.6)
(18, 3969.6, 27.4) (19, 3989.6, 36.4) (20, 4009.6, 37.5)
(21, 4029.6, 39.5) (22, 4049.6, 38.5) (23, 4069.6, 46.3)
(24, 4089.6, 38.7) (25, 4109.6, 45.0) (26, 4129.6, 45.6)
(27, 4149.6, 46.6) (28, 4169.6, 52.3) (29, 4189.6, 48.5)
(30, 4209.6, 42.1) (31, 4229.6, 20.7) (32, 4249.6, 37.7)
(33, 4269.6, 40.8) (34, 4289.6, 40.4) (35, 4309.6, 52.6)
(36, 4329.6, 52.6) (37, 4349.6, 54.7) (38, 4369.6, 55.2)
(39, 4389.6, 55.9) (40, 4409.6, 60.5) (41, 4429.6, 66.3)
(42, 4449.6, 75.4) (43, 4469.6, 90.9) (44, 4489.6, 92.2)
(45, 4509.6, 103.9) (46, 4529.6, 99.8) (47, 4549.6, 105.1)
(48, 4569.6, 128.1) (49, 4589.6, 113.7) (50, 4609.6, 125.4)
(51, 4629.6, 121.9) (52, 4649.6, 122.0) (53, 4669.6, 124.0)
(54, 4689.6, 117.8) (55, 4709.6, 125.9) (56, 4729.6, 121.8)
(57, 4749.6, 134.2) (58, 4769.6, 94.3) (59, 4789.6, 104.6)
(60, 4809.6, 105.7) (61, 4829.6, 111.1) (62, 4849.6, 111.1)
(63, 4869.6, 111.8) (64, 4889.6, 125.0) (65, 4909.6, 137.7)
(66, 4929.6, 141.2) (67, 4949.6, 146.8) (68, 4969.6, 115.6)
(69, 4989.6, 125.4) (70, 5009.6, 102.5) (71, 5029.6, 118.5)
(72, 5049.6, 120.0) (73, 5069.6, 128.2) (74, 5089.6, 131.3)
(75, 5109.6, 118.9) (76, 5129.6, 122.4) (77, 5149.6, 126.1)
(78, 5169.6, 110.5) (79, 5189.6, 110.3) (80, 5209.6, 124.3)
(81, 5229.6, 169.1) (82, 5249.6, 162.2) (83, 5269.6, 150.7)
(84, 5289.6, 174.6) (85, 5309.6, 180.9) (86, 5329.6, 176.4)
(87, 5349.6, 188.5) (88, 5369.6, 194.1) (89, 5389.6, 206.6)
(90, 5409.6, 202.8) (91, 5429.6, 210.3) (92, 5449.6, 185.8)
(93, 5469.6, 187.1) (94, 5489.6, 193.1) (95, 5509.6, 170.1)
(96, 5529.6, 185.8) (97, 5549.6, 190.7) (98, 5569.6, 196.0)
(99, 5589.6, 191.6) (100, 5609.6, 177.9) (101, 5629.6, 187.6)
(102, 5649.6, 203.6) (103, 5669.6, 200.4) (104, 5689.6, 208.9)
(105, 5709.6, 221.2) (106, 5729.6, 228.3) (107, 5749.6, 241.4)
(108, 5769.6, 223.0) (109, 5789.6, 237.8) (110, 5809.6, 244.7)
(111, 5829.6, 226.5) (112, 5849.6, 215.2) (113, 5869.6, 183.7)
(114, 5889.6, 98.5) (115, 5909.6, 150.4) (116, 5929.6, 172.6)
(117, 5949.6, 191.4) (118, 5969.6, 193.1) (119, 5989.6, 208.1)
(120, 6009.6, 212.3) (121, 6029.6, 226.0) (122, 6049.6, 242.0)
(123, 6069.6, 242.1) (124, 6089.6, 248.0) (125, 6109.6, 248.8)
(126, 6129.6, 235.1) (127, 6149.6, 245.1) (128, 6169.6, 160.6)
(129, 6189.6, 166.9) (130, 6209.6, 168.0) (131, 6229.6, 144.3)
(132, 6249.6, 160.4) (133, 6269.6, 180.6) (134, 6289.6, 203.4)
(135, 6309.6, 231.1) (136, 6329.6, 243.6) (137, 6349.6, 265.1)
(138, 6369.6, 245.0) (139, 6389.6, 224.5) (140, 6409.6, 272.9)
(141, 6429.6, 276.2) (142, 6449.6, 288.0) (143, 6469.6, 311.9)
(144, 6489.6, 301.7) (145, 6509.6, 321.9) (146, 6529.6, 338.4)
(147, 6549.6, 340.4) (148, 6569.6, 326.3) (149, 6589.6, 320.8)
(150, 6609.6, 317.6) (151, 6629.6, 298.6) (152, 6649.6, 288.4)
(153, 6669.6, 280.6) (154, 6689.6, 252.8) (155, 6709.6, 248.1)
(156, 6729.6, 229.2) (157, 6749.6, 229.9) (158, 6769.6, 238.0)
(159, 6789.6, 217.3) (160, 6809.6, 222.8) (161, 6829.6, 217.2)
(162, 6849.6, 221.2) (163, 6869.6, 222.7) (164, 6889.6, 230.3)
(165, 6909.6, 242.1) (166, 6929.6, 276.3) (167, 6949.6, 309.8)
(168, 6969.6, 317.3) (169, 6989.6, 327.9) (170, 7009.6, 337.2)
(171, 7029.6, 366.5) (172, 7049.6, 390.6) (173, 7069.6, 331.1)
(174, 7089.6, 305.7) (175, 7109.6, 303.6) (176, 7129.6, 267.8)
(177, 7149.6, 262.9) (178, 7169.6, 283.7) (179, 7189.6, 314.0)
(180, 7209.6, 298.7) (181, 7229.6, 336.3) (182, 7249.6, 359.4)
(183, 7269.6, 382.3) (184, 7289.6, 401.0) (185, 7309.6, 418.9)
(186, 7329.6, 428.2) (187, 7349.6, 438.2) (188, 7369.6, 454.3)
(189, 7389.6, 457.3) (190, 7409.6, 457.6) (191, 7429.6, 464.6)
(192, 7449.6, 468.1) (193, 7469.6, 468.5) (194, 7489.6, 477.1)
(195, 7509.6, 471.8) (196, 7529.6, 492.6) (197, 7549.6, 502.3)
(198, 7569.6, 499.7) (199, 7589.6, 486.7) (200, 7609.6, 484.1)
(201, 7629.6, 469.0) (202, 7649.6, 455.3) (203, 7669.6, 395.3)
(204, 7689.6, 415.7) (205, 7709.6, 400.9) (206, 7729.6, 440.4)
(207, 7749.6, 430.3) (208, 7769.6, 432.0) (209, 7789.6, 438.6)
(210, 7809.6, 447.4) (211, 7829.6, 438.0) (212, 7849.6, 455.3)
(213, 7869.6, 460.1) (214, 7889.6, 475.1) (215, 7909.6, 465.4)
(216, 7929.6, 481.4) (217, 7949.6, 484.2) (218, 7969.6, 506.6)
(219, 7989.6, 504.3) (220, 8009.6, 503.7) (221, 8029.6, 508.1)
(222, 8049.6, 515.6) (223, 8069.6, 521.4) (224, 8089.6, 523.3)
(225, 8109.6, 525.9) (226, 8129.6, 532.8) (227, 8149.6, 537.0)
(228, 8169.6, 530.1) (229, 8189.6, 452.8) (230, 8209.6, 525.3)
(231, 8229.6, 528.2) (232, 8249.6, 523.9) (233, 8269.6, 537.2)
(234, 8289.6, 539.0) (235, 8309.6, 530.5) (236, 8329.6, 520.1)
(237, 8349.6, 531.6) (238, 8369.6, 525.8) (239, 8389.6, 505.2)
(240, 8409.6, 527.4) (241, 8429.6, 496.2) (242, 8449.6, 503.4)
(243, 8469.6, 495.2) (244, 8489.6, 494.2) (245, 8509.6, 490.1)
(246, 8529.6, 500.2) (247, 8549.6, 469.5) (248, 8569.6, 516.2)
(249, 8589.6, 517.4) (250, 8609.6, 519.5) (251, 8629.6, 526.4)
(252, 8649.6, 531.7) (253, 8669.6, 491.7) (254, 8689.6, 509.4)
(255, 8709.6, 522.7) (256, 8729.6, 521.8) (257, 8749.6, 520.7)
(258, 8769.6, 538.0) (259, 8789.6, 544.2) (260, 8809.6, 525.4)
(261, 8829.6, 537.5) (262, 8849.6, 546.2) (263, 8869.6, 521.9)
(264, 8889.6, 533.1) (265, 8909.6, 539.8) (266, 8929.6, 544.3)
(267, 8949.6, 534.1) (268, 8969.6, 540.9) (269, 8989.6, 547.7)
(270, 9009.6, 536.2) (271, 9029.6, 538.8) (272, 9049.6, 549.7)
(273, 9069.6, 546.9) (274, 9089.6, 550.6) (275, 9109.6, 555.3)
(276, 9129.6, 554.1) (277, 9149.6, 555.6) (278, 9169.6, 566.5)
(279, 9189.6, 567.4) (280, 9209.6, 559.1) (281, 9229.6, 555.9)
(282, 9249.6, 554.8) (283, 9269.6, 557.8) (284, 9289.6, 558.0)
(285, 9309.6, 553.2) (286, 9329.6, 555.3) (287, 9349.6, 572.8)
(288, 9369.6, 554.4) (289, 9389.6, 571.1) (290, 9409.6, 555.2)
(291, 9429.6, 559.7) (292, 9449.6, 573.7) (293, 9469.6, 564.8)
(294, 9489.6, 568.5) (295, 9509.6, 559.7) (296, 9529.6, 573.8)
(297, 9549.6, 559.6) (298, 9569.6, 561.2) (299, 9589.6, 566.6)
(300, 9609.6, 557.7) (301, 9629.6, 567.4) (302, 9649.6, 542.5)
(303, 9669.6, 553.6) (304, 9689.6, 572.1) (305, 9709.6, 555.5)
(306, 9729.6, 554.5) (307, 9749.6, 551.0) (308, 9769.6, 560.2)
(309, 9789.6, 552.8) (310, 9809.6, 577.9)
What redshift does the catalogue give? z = 0.00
